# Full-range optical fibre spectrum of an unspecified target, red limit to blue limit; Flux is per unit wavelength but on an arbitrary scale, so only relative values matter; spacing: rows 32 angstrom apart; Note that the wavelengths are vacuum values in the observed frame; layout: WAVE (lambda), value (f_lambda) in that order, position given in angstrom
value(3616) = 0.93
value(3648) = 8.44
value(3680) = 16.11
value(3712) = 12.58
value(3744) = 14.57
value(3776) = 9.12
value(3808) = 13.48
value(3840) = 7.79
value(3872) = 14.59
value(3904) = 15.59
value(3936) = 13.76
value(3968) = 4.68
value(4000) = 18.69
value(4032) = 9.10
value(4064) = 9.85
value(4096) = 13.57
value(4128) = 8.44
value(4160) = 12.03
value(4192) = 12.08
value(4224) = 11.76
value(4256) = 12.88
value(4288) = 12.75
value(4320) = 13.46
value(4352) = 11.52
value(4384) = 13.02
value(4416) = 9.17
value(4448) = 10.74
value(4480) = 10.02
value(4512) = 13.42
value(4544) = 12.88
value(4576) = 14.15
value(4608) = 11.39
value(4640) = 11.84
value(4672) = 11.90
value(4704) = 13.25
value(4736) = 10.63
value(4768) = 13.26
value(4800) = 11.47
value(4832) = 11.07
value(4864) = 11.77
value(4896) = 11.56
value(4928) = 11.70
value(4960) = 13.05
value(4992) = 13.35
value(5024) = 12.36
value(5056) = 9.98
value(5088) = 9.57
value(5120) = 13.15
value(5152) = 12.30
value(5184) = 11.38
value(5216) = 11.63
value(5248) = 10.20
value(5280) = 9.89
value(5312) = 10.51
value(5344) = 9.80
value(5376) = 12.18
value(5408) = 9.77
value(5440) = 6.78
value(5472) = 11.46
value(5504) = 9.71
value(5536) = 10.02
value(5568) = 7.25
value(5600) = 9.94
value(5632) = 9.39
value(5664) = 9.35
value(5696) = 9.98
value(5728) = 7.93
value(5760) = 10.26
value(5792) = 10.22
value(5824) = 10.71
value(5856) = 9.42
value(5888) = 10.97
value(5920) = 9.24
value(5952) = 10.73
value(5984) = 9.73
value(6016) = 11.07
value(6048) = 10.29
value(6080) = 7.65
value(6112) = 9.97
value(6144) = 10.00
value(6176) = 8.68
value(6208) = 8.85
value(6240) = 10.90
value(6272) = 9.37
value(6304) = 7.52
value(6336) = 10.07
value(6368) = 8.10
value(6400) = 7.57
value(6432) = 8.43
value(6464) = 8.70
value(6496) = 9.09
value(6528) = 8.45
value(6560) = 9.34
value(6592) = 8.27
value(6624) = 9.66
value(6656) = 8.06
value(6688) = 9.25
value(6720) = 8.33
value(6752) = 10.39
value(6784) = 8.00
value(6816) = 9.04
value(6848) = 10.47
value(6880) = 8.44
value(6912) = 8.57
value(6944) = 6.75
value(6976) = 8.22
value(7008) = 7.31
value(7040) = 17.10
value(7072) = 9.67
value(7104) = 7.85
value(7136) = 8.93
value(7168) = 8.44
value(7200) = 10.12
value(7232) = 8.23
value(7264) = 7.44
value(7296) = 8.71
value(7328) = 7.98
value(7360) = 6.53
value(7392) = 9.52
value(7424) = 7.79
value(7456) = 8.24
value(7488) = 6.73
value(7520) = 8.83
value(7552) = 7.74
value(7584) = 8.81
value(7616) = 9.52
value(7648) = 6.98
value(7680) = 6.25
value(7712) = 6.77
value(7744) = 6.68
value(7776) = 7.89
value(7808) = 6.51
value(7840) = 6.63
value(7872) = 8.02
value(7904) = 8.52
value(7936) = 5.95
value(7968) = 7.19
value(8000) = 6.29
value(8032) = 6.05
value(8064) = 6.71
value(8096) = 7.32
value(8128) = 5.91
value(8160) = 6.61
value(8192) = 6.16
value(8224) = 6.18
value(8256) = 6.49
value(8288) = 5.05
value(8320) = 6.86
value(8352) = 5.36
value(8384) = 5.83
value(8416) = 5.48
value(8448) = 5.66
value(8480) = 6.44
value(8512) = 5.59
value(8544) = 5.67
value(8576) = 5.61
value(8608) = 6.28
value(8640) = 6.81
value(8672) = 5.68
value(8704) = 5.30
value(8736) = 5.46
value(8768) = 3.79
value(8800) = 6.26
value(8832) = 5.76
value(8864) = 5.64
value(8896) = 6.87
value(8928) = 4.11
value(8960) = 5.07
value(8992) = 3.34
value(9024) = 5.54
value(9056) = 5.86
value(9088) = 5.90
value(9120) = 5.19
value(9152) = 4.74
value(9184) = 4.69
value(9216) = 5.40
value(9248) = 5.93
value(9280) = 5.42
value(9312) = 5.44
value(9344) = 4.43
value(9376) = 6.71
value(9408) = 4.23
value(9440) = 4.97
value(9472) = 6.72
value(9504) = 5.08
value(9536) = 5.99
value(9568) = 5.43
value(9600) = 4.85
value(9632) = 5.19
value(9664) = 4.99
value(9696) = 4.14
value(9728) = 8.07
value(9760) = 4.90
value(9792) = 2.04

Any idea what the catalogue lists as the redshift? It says 0.07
